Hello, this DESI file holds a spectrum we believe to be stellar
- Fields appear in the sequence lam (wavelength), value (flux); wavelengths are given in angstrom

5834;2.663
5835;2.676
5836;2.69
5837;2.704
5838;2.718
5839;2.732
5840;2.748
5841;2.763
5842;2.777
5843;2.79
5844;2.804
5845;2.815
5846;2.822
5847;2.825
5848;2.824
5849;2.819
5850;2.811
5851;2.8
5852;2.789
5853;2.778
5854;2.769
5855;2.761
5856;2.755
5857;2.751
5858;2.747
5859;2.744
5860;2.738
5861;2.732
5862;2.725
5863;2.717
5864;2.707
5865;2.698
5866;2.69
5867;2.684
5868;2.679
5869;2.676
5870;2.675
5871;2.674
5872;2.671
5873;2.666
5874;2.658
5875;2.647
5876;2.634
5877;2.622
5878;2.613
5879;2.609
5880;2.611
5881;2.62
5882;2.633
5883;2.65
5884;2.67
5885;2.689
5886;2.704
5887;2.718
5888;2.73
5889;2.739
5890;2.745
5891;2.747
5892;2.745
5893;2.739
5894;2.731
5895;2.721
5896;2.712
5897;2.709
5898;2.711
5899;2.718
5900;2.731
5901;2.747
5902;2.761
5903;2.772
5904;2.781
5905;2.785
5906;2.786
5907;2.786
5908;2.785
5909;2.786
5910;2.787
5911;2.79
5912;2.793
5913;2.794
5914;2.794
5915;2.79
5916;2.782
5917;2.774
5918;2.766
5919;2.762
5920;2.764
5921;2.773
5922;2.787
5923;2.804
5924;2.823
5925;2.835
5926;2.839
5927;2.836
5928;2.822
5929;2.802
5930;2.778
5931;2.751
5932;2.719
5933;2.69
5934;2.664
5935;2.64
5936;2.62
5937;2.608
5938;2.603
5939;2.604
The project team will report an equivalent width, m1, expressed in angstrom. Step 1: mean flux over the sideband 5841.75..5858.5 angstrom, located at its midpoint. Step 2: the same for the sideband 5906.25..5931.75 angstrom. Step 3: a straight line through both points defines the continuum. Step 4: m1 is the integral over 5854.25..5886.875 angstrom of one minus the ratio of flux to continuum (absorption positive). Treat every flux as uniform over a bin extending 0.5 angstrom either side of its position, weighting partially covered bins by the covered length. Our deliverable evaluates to 1.3 angstrom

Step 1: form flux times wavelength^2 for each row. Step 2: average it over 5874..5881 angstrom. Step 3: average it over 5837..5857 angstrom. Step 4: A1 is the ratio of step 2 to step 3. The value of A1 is 1.0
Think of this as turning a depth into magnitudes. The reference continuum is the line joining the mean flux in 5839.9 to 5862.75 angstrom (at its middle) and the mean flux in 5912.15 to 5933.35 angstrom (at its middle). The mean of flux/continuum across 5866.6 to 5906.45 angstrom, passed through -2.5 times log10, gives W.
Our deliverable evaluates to 0.03 mag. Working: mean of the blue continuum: 2.78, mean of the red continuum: 2.79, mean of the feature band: 2.7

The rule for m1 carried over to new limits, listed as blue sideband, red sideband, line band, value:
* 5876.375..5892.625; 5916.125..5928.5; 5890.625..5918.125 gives -0.2 angstrom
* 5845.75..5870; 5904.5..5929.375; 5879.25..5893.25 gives 0.4 angstrom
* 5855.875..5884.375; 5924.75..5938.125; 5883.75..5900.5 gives -0.2 angstrom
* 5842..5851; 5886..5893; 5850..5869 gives 0.3 angstrom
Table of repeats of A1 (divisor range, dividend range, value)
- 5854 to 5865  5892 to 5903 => 1.01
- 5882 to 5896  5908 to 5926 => 1.04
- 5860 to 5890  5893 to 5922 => 1.04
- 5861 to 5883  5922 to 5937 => 1.05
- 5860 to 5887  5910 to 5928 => 1.06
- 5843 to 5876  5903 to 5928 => 1.04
